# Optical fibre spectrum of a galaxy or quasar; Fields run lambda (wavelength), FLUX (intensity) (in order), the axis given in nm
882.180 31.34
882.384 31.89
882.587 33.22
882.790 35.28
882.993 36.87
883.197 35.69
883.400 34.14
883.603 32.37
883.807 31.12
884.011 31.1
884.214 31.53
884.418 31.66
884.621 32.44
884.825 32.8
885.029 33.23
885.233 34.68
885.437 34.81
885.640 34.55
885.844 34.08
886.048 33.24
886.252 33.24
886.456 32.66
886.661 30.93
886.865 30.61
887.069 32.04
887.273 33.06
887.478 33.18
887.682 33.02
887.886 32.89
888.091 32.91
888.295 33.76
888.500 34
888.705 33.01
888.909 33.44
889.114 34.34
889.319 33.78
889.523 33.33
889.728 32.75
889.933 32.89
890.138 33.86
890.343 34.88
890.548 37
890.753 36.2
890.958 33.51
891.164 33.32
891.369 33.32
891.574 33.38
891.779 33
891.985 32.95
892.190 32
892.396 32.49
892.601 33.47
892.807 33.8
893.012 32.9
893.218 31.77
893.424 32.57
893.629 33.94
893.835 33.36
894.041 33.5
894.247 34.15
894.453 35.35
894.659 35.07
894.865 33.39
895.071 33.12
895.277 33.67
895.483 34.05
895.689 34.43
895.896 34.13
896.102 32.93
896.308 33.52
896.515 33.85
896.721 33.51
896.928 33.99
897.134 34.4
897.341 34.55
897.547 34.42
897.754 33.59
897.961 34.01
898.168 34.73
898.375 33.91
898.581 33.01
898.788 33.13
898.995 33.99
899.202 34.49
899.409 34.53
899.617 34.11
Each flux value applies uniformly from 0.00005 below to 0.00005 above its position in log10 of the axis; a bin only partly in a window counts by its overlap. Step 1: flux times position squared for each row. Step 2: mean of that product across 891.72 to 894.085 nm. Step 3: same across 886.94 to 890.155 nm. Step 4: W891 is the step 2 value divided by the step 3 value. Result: 1.00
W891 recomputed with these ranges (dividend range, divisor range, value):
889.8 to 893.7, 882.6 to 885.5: 1.02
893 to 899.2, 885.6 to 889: 1.05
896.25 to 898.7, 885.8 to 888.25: 1.06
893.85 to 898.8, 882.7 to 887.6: 1.05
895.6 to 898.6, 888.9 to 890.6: 1.02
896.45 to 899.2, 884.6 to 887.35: 1.06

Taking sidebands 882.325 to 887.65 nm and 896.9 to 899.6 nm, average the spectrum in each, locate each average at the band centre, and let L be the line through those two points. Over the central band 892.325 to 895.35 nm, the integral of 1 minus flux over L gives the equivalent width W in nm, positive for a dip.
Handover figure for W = 0.02 nm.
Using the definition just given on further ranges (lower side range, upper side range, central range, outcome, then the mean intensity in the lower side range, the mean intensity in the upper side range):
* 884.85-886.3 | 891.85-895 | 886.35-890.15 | 0.09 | 33.9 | 33.4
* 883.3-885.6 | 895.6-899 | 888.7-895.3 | -0.04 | 32.8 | 33.9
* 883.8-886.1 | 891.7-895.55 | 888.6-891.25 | -0.06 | 33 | 33.4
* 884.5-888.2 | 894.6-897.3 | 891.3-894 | 0.05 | 33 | 33.8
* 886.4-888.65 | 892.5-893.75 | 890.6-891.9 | -0.04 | 32.6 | 33.1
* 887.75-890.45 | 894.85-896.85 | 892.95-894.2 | 0.02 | 33.5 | 33.7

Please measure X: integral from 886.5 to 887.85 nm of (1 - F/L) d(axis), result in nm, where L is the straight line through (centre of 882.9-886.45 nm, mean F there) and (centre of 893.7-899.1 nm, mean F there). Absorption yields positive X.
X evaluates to 0.05 nm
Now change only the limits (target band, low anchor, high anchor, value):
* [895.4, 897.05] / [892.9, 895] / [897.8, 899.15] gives -0.005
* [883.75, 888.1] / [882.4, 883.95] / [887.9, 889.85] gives 0.122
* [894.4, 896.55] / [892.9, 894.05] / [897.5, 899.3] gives -0.037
